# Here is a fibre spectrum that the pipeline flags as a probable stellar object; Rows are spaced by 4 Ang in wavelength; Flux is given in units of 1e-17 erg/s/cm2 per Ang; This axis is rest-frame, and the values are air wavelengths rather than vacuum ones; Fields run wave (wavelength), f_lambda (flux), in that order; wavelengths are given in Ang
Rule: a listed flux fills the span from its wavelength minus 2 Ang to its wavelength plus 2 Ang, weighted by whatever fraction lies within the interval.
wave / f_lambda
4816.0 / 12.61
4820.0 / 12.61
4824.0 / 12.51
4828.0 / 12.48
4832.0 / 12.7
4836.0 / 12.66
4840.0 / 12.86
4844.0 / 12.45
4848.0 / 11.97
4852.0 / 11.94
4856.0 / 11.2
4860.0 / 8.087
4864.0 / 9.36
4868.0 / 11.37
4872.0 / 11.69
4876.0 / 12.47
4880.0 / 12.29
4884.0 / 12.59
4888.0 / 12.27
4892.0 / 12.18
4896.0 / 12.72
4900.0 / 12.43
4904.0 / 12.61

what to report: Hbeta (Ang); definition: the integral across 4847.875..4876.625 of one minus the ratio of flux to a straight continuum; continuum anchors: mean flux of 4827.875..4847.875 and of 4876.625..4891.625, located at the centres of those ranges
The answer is 3.7 Ang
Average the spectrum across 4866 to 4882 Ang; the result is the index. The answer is 12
